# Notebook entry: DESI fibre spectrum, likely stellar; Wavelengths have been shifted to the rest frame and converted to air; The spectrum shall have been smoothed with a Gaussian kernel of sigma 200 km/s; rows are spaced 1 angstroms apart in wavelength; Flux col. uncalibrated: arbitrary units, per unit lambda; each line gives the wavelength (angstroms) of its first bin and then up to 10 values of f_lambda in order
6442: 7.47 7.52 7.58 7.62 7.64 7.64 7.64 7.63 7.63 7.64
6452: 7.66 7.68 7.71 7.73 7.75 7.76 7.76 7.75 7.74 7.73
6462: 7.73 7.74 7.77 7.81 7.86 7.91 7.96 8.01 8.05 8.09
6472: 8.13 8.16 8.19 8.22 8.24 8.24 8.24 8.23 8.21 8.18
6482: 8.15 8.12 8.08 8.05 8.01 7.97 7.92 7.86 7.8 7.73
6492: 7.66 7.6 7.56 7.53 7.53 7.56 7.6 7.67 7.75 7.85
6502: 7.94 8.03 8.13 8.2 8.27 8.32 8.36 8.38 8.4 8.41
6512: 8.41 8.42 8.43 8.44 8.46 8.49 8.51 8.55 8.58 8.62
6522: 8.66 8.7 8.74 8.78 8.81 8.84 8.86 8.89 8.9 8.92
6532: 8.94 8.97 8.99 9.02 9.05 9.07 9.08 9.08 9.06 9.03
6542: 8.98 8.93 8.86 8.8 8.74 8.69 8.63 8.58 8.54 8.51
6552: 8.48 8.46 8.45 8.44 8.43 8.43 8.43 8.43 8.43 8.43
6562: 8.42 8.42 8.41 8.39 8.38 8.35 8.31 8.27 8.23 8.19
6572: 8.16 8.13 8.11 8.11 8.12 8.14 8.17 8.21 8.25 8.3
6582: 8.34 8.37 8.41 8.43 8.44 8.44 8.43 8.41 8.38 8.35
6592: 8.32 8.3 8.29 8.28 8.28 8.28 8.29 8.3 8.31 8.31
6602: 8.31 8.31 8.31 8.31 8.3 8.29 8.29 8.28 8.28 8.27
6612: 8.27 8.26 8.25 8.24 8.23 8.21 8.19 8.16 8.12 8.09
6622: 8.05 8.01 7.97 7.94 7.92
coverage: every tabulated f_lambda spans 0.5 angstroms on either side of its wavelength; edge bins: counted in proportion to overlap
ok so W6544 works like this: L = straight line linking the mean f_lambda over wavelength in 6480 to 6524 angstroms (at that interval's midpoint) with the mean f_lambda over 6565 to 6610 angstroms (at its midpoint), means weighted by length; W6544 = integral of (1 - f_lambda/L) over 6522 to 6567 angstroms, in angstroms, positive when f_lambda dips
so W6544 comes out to -2.76 angstroms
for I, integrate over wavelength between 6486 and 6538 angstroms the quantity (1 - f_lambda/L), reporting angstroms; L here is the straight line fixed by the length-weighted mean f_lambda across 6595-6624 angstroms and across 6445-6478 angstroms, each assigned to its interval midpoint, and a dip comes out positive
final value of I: -2.3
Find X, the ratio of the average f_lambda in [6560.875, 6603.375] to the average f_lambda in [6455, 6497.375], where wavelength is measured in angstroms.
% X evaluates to 1.0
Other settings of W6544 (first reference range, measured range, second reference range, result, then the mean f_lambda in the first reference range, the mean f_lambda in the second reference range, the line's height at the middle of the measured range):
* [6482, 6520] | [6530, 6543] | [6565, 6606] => -1.35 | 8.06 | 8.29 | 8.16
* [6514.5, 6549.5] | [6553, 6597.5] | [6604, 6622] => 0.91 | 8.81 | 8.23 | 8.5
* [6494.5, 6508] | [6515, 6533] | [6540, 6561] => -1.07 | 7.89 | 8.62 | 8.23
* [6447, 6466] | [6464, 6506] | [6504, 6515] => 0.53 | 7.72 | 8.35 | 8.06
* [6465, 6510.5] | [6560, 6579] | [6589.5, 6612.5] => -0.12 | 8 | 8.3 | 8.22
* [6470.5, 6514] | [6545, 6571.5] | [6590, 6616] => -0.84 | 8.04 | 8.29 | 8.19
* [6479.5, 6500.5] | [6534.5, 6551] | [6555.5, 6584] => -1.48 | 7.84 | 8.3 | 8.14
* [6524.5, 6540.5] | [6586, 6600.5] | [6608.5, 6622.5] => 0.12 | 8.95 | 8.21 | 8.41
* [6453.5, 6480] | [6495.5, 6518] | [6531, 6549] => 0.90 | 7.95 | 8.93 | 8.48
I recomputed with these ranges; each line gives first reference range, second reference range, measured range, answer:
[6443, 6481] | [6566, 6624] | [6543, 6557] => -0.8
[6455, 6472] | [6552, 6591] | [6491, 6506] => 0.4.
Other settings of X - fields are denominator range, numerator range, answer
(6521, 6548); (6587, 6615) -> 0.93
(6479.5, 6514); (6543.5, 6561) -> 1.07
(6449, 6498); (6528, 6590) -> 1.08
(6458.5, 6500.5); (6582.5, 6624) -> 1.05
